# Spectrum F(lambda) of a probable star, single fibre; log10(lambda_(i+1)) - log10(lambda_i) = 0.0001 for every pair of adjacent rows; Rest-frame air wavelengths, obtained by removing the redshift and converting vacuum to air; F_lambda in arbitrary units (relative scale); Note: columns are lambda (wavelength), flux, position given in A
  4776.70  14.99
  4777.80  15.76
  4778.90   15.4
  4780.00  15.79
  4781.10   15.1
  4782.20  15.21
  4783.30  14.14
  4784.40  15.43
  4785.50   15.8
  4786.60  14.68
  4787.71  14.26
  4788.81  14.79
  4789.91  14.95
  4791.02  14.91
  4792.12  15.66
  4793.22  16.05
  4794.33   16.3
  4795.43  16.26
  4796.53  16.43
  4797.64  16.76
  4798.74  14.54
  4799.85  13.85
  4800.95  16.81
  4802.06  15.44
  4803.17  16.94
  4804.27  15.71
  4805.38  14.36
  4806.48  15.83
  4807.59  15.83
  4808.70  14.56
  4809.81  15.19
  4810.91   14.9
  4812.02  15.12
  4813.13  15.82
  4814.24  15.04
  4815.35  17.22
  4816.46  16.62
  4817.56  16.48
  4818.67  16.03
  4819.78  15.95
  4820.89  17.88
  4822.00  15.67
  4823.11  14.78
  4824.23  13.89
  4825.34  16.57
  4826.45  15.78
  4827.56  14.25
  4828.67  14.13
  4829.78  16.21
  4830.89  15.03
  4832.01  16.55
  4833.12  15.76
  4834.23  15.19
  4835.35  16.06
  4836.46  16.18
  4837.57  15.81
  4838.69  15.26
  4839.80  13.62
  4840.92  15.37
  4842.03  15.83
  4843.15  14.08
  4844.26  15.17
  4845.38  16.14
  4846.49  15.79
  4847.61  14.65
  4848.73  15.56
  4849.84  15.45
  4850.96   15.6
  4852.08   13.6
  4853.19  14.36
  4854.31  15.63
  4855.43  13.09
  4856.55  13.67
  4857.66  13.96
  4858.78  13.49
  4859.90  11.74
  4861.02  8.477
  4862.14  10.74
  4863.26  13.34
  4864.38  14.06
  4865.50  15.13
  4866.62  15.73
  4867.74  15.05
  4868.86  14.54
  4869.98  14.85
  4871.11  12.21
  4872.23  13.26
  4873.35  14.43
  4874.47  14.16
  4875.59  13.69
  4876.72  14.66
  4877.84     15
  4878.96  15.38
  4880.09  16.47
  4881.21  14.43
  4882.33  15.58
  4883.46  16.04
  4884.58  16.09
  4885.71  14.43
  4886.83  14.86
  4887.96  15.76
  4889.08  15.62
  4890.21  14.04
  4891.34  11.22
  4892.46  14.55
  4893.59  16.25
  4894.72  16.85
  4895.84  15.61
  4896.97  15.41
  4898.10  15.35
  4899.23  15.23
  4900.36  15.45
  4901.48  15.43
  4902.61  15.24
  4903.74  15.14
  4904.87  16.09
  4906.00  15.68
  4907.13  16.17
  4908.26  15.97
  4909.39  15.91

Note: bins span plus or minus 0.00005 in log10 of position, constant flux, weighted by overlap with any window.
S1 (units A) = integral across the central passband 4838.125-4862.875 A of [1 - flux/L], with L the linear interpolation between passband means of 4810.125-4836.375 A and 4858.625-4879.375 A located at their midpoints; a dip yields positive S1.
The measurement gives 0.63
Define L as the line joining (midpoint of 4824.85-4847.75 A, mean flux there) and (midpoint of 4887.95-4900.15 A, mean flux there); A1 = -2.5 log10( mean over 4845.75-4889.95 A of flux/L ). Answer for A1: 0.06 mag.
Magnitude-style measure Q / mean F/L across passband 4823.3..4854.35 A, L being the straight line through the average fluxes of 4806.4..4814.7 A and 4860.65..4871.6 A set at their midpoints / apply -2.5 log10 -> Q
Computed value -0.07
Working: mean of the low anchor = 15.2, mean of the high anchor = 13.5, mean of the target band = 15.3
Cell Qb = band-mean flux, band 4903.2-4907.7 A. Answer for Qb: 15.8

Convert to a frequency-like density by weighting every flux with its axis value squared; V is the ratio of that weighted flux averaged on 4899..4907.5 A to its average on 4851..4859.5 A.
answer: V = 1.13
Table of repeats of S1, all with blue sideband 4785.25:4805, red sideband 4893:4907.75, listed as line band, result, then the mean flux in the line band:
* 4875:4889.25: 0.40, 15.2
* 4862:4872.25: 1.04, 14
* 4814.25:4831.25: -0.19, 15.8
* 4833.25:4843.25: 0.17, 15.3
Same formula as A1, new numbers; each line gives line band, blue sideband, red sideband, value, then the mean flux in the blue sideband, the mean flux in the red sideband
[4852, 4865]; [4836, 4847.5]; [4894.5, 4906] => 0.18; 15.3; 15.6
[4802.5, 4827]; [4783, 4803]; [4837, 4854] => -0.03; 15.4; 15.1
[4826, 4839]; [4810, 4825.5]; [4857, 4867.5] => -0.04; 15.8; 13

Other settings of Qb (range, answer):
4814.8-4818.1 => 16.8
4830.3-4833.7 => 15.8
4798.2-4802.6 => 15.1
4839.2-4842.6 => 14.9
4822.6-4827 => 15.2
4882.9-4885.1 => 16.1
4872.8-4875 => 14.3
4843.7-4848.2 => 15.4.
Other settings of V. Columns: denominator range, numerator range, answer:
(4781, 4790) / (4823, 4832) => 1.03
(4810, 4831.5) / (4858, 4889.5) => 0.93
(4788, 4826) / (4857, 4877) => 0.88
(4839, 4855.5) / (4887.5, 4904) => 1.03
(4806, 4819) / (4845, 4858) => 0.96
